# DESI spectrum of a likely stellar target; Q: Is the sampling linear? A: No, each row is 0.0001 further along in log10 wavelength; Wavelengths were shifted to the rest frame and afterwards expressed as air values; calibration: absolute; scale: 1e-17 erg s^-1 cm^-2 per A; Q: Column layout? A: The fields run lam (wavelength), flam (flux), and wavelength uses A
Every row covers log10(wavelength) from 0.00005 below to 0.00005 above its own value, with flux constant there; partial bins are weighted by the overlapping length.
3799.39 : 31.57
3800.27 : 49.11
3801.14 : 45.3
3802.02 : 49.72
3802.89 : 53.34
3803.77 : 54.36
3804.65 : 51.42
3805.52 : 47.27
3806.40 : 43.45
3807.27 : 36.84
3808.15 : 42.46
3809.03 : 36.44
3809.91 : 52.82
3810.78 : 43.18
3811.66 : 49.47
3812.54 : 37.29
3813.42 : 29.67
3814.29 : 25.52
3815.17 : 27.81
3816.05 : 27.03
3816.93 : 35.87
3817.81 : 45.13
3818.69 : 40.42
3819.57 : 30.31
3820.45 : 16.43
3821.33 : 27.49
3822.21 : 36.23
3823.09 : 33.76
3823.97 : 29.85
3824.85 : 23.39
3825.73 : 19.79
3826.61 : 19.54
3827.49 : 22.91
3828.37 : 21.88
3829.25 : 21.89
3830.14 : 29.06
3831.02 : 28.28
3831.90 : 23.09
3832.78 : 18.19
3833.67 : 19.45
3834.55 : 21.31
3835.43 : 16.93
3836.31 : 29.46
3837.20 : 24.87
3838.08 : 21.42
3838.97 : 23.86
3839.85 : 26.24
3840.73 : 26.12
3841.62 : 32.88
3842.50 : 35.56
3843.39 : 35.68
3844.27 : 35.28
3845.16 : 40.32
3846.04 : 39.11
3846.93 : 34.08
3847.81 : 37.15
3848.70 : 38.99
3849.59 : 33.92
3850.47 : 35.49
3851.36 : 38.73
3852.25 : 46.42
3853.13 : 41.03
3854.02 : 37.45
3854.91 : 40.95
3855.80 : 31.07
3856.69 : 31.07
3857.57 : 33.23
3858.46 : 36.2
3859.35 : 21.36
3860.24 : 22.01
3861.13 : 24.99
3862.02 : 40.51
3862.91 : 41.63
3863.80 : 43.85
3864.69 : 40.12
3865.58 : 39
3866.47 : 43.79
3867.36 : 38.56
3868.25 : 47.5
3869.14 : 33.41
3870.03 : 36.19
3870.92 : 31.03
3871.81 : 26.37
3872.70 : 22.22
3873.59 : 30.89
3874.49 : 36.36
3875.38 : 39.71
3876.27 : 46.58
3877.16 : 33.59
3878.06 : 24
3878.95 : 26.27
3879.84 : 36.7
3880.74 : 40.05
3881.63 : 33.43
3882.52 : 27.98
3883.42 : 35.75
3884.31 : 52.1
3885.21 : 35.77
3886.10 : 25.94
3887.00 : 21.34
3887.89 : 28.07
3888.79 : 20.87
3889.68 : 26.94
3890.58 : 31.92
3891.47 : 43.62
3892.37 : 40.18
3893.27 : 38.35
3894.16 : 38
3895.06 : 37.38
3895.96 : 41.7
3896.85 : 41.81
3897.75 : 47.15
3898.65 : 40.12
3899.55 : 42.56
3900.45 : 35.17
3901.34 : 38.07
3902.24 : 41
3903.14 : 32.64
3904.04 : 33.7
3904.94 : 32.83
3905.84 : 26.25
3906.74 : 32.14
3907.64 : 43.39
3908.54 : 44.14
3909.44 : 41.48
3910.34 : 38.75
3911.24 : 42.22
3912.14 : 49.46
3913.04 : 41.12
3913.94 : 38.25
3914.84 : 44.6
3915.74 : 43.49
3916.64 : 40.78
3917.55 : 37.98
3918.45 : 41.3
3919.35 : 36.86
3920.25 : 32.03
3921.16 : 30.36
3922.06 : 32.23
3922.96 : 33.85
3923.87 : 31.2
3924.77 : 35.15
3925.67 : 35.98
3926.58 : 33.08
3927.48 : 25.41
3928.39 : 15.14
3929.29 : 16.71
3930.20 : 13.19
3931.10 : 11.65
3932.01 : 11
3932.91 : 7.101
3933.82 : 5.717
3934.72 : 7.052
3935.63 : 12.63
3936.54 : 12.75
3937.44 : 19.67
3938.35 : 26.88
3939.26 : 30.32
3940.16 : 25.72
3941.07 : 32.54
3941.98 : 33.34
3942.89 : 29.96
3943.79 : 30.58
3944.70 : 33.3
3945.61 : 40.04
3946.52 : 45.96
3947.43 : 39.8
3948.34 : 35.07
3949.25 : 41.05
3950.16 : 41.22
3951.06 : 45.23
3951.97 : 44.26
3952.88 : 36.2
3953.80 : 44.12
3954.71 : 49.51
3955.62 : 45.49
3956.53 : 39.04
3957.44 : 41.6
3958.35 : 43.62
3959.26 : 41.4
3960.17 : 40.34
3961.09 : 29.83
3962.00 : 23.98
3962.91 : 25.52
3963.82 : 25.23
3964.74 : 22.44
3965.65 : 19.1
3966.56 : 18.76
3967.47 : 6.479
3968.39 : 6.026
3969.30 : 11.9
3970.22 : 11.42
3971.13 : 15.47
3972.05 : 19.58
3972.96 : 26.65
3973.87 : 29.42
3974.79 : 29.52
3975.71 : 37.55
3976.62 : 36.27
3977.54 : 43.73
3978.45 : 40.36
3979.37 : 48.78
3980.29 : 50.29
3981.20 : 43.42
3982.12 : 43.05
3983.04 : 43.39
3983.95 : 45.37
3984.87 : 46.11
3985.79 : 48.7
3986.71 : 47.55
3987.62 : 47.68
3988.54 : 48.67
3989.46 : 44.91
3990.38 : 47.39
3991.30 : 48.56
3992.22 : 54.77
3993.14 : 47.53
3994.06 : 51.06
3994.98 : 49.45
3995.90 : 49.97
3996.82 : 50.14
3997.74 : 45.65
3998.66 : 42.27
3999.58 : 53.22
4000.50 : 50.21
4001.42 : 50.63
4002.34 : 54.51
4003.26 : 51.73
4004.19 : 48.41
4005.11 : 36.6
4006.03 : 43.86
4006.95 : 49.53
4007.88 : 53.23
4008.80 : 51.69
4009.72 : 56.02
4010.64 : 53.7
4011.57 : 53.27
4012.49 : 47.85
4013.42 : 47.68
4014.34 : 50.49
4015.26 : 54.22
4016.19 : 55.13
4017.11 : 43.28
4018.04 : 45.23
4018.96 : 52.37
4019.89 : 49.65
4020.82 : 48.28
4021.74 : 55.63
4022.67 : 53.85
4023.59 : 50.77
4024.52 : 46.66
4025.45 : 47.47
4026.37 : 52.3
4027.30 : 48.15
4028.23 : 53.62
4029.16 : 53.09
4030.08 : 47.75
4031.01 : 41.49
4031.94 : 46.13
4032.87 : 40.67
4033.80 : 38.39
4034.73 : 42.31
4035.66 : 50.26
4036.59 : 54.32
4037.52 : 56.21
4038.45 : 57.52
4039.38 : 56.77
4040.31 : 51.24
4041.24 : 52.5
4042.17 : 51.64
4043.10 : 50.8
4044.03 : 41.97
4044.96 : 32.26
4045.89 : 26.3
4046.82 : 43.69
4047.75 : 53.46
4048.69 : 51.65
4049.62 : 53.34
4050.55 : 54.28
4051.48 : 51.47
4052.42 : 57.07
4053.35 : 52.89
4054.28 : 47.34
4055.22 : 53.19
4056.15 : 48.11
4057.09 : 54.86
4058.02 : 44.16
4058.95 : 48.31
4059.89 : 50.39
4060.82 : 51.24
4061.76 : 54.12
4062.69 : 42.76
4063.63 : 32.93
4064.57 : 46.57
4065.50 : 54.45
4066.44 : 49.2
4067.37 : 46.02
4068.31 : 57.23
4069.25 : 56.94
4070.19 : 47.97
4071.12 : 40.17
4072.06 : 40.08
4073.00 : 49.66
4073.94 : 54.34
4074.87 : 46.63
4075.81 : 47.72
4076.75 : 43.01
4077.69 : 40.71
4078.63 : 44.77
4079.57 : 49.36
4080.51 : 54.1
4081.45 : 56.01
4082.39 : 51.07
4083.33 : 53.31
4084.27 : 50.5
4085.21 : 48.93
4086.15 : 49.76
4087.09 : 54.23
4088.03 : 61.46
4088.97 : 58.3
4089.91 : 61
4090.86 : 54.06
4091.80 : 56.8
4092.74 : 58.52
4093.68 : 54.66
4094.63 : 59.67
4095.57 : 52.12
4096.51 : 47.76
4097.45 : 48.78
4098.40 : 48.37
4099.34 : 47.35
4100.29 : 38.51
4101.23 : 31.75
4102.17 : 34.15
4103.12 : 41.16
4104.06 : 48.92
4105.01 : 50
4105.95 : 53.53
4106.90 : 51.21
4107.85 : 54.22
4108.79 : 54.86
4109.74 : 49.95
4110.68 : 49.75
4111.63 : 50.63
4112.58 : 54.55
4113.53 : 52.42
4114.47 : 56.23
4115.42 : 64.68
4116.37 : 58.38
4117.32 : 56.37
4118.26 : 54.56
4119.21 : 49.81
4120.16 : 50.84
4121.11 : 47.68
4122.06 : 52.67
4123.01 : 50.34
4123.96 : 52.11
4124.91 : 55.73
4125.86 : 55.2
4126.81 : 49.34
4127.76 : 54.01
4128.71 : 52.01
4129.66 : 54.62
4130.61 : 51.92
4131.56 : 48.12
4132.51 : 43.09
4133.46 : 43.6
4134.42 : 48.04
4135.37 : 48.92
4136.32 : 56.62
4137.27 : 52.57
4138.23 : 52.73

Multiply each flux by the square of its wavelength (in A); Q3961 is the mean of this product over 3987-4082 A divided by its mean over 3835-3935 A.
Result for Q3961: 1.58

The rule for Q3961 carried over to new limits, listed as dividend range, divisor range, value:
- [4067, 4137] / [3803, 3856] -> 1.77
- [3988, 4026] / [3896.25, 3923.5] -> 1.35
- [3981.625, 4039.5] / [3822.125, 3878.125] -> 1.67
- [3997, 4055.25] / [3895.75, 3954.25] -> 1.57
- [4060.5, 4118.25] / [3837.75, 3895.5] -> 1.64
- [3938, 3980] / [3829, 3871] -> 1.04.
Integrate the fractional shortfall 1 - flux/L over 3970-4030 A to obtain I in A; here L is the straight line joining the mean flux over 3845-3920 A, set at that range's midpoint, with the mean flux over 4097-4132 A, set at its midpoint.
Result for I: -3.4 A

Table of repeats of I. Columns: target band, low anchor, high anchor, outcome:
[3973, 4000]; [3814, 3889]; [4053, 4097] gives -1.16 A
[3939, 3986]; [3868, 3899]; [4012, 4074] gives 8.57 A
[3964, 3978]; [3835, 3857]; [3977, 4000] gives 7.14 A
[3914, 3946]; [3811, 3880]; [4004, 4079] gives 9.70 A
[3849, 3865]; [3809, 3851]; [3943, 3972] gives -2.53 A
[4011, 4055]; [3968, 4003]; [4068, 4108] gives -3.91 A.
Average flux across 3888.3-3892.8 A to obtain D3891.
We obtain 32.6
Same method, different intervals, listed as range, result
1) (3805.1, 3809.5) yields 41.3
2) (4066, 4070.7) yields 51.4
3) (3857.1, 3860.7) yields 28.2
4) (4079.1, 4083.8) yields 52.8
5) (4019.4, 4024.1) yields 51.6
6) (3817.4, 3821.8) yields 31.9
